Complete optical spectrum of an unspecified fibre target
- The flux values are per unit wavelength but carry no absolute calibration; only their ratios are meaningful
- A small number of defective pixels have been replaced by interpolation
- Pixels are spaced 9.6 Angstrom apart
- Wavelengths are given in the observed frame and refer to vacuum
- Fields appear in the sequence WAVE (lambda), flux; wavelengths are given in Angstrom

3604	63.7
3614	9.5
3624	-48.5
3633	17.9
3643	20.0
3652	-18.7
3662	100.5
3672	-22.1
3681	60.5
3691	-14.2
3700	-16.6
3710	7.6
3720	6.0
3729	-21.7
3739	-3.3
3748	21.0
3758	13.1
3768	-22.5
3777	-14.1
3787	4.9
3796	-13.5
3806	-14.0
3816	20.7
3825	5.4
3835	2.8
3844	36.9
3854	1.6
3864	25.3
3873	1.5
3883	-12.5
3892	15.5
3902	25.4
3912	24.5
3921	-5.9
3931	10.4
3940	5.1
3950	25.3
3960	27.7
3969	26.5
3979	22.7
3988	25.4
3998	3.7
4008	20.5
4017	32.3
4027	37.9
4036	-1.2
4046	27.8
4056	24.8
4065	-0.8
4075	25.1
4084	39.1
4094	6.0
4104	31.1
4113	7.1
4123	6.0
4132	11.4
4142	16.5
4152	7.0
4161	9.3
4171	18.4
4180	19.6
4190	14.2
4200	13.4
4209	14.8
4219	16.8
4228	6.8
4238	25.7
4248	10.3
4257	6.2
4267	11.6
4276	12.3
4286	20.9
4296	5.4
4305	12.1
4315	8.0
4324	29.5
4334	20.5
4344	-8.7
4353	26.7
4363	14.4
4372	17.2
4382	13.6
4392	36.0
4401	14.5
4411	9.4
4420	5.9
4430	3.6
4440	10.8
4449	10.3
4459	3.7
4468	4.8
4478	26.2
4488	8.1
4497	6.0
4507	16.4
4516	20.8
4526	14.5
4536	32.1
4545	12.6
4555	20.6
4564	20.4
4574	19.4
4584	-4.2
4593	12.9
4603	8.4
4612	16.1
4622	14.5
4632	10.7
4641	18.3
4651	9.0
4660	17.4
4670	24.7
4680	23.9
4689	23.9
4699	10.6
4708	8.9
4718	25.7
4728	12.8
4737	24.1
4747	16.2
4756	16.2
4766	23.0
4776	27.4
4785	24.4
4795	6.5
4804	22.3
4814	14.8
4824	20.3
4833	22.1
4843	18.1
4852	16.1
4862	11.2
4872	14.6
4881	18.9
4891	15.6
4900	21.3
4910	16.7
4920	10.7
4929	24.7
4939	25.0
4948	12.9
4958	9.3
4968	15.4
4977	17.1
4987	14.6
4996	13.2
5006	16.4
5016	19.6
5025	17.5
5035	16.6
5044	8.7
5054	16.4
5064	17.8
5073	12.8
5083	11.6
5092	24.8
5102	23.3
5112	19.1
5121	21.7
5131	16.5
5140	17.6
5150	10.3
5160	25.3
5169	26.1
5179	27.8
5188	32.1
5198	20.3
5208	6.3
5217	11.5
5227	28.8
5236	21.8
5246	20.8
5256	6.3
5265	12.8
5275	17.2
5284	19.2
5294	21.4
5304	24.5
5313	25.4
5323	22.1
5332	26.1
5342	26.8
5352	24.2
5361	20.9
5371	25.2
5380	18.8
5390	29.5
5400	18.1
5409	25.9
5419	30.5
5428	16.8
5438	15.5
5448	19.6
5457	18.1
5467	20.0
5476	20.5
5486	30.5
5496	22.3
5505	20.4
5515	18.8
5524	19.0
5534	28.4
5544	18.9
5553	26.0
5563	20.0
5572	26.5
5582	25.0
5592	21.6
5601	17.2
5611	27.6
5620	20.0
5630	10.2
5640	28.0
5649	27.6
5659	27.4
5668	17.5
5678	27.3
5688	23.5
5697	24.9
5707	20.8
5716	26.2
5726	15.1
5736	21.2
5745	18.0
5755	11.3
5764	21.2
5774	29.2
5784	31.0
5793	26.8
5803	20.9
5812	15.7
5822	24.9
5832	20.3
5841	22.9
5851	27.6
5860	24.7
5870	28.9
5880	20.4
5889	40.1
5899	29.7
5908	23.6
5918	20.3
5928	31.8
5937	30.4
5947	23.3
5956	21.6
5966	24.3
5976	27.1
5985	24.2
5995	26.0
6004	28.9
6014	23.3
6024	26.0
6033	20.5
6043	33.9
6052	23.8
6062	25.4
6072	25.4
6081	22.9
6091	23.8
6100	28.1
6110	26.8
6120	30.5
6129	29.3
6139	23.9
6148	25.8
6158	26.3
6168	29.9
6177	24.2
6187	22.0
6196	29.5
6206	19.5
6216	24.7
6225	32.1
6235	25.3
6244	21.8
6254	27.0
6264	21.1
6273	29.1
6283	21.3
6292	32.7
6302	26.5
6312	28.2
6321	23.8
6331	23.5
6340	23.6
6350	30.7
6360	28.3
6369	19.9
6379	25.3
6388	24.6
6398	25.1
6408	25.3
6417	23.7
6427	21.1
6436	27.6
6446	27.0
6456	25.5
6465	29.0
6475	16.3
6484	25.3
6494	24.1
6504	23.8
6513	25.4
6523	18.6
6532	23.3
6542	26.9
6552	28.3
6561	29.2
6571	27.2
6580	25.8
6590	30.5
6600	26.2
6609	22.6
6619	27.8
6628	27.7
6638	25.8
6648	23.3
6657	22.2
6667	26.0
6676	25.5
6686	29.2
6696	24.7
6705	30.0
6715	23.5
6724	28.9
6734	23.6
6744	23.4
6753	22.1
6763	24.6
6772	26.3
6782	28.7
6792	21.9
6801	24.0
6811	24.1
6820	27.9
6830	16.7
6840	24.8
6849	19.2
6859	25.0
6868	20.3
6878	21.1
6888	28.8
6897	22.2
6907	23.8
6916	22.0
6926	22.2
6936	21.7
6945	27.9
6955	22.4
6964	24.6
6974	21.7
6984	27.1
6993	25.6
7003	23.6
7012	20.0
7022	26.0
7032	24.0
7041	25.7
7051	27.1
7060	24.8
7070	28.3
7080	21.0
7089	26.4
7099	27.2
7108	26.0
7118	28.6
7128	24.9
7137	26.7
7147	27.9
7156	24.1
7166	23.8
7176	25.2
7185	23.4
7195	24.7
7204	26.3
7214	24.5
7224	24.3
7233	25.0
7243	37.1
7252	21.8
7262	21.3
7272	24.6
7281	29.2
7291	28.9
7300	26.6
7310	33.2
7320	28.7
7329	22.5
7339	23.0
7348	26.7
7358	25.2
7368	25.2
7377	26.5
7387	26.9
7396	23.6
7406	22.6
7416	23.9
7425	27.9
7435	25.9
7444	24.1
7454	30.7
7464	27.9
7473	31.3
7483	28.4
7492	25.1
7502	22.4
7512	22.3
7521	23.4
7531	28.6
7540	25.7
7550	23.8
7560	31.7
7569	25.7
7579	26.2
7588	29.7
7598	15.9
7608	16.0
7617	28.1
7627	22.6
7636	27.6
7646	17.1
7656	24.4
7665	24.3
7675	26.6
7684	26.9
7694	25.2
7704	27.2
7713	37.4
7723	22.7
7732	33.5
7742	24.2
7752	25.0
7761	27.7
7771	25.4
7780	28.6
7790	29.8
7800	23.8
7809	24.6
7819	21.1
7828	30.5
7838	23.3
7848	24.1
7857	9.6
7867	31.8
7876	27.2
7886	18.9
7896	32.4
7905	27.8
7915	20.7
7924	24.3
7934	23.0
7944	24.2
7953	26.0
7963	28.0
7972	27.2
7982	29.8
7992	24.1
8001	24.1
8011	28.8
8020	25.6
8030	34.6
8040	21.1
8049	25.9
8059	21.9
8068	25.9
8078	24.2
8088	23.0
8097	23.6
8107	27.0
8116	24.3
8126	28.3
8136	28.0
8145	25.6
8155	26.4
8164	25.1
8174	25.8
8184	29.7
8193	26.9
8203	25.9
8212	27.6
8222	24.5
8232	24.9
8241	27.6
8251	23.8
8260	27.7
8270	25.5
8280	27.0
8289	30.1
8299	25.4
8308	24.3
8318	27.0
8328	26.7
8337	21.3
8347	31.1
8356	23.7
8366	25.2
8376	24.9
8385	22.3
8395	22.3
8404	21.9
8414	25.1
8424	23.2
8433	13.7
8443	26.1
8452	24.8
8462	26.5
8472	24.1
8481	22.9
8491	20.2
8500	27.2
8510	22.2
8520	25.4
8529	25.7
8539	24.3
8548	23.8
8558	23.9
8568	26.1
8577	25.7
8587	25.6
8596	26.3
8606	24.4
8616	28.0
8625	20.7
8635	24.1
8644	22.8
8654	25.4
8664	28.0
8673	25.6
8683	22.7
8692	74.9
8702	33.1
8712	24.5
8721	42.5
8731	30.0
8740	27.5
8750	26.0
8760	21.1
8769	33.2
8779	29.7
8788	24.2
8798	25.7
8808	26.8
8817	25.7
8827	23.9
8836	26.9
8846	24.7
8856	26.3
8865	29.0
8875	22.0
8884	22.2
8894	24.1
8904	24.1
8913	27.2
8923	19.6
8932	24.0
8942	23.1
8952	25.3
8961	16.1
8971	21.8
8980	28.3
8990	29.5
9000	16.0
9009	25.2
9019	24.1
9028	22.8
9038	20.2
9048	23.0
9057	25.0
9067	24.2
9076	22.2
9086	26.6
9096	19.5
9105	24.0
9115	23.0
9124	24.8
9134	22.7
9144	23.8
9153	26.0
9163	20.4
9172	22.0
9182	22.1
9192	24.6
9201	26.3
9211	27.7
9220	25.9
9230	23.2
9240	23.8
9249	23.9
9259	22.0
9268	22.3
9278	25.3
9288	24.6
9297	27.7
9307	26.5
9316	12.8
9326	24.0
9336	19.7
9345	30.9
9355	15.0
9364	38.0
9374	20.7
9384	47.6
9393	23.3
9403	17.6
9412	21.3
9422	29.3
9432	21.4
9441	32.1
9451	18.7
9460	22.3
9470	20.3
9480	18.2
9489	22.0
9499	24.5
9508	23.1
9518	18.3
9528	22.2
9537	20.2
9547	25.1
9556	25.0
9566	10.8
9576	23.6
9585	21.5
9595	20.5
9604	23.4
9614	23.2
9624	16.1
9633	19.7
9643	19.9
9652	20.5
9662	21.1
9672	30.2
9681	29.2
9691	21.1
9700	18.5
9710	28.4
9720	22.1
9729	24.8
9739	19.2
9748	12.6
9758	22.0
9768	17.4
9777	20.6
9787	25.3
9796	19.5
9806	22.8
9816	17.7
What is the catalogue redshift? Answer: 0.324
